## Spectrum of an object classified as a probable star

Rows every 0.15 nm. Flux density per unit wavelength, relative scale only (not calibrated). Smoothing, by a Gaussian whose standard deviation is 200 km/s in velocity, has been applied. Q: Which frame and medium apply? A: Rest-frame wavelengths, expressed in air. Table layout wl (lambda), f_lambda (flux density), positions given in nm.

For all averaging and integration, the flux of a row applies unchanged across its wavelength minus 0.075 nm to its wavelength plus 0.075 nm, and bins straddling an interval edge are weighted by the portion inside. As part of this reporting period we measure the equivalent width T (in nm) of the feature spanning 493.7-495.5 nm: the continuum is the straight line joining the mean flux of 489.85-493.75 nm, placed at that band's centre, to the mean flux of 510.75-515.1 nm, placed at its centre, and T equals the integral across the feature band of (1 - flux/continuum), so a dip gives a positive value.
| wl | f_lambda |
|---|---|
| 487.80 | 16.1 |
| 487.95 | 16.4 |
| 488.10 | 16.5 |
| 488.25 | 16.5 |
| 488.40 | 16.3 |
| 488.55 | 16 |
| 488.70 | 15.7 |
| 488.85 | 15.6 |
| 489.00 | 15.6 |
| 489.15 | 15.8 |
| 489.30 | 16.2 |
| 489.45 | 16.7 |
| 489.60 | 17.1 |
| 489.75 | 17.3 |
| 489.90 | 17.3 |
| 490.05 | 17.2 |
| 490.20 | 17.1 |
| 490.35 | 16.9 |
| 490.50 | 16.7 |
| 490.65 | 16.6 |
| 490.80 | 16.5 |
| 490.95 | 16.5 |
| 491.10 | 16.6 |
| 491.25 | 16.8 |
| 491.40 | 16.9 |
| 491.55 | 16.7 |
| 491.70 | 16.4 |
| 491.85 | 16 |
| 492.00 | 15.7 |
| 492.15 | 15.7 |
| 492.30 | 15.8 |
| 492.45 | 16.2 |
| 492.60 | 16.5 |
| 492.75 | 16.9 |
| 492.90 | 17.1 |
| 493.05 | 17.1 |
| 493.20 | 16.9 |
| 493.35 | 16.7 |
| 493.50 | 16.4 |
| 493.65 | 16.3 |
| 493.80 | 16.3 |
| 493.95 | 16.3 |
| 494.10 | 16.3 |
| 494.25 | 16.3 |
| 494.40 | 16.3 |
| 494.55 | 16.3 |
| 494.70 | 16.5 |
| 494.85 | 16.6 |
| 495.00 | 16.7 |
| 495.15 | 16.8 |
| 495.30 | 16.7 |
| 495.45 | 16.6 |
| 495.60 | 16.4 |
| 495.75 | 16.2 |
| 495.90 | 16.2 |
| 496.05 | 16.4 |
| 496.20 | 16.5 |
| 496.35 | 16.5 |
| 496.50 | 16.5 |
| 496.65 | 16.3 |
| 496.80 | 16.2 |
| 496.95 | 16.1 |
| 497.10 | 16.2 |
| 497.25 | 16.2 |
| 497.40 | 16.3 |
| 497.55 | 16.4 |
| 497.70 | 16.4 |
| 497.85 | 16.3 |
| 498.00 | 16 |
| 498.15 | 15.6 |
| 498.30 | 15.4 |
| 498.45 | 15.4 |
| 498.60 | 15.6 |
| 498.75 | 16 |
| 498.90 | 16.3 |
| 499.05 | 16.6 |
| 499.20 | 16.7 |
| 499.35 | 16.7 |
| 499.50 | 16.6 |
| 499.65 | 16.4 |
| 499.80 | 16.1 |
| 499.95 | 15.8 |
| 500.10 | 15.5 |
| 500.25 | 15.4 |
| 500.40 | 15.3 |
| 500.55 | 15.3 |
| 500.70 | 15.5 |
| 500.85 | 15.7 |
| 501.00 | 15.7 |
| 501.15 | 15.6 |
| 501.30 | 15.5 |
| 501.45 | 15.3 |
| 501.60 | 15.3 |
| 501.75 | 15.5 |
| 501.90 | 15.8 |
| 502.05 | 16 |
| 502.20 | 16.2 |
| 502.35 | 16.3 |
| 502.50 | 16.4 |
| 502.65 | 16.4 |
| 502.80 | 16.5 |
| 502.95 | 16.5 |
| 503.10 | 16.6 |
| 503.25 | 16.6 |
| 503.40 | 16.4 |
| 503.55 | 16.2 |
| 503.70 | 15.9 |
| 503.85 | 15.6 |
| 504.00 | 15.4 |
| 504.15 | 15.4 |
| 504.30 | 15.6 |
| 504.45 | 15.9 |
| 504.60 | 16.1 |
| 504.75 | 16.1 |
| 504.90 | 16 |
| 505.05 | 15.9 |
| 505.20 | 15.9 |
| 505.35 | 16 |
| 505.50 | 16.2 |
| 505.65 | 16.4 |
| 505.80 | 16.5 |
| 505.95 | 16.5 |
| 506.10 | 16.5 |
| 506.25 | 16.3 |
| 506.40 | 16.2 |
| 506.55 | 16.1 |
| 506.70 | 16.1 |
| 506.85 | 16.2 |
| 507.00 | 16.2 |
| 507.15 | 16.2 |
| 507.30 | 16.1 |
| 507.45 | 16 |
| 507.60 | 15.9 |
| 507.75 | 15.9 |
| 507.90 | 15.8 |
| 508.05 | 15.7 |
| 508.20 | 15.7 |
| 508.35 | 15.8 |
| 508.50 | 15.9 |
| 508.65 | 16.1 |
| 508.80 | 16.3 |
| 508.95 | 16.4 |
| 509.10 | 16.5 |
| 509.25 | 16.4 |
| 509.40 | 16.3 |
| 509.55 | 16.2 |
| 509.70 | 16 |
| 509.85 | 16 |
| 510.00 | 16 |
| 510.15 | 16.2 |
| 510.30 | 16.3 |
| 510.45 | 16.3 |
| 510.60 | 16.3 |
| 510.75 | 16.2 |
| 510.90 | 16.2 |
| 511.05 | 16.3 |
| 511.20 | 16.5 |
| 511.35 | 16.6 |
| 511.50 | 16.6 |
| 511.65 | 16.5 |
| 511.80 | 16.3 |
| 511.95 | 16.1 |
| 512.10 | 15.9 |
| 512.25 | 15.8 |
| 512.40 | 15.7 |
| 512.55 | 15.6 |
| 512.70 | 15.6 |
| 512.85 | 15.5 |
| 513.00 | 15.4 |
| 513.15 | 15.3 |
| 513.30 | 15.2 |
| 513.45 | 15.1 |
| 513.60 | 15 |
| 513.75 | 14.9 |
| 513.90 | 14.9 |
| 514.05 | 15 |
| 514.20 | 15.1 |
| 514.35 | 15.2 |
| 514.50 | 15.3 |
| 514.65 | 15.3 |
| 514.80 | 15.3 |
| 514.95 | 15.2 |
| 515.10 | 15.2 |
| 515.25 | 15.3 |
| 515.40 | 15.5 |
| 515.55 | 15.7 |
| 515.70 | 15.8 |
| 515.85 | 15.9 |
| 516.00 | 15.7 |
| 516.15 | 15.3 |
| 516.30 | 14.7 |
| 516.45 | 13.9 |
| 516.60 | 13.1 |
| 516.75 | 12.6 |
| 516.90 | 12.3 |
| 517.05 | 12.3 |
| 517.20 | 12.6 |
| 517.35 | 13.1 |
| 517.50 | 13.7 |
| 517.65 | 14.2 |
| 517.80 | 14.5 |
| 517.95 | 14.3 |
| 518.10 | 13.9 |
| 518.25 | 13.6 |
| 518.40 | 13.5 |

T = 0.00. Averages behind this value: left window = 16.6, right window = 15.6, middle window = 16.5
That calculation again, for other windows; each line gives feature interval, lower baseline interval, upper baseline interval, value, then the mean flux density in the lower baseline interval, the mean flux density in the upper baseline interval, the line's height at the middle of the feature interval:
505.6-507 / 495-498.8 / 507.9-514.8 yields -0.028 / 16.2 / 15.8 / 16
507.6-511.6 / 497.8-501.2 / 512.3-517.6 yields -0.265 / 15.9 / 14.8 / 15.2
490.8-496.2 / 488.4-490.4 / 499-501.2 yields -0.063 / 16.5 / 15.9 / 16.3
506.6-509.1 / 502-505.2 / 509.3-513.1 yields 0.009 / 16.1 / 16.1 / 16.1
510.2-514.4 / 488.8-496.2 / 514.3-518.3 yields -0.282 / 16.5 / 14.4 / 14.8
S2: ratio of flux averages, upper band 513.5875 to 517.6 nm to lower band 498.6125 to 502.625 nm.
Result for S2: 0.9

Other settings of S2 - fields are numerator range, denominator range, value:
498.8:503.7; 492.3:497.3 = 0.97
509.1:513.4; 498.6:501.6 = 1.01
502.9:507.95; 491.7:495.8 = 0.98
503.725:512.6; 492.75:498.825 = 0.99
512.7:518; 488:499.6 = 0.90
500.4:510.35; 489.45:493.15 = 0.96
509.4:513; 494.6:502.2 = 1.00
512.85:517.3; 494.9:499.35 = 0.91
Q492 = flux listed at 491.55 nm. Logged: 16.7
